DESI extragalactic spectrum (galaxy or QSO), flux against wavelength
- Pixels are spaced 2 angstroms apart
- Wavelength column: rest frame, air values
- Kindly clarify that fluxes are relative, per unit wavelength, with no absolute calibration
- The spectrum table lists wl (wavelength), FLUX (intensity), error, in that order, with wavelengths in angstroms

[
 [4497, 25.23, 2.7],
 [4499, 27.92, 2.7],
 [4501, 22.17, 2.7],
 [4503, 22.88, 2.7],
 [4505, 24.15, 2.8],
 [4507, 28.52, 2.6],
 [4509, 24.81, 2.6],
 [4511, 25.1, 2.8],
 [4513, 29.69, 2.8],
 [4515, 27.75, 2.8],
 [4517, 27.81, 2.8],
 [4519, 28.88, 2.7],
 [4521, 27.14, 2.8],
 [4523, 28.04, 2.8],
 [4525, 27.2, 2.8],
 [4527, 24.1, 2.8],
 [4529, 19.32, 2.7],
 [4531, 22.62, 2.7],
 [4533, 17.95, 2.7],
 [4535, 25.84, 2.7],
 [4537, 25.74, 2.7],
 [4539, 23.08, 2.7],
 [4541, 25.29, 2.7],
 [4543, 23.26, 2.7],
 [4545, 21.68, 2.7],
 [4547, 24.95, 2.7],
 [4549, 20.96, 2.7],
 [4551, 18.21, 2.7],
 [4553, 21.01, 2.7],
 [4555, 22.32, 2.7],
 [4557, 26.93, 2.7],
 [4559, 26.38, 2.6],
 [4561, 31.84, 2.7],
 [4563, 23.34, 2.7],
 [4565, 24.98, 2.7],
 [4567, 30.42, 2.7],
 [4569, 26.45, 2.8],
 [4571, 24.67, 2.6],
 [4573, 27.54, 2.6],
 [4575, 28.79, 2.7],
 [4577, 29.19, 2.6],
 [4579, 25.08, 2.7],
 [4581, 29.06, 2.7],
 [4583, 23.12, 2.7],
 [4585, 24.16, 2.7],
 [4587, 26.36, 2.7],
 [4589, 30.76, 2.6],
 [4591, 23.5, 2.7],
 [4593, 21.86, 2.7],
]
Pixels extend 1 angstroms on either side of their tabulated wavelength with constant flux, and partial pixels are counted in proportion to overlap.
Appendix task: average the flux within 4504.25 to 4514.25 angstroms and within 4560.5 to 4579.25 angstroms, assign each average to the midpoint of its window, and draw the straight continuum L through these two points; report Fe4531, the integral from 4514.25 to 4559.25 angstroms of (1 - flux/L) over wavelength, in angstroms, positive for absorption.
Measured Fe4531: 4.5 angstroms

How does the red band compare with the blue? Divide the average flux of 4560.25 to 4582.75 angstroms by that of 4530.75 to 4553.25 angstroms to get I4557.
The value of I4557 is 1.20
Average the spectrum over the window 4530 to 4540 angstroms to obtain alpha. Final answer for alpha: 23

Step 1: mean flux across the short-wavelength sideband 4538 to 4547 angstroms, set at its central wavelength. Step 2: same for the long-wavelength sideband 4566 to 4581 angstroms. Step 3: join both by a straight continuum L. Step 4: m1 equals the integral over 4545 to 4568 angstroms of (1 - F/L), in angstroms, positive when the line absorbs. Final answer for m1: 0.77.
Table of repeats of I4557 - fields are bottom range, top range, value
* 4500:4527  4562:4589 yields 1.01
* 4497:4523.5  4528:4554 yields 0.84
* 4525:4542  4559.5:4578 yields 1.18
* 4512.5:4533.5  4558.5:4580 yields 1.06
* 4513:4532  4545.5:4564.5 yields 0.92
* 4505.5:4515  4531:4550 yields 0.86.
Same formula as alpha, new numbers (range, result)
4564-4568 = 27.7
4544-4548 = 23.3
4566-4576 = 27.6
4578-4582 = 27.1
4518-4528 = 27.1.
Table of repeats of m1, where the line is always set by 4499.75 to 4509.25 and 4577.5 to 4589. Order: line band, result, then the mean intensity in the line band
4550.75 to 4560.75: 0.6 angstroms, 24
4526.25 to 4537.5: 1.2 angstroms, 22.4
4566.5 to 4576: -0.6 angstroms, 27.4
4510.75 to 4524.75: -1.7 angstroms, 27.9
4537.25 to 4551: 1.3 angstroms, 23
